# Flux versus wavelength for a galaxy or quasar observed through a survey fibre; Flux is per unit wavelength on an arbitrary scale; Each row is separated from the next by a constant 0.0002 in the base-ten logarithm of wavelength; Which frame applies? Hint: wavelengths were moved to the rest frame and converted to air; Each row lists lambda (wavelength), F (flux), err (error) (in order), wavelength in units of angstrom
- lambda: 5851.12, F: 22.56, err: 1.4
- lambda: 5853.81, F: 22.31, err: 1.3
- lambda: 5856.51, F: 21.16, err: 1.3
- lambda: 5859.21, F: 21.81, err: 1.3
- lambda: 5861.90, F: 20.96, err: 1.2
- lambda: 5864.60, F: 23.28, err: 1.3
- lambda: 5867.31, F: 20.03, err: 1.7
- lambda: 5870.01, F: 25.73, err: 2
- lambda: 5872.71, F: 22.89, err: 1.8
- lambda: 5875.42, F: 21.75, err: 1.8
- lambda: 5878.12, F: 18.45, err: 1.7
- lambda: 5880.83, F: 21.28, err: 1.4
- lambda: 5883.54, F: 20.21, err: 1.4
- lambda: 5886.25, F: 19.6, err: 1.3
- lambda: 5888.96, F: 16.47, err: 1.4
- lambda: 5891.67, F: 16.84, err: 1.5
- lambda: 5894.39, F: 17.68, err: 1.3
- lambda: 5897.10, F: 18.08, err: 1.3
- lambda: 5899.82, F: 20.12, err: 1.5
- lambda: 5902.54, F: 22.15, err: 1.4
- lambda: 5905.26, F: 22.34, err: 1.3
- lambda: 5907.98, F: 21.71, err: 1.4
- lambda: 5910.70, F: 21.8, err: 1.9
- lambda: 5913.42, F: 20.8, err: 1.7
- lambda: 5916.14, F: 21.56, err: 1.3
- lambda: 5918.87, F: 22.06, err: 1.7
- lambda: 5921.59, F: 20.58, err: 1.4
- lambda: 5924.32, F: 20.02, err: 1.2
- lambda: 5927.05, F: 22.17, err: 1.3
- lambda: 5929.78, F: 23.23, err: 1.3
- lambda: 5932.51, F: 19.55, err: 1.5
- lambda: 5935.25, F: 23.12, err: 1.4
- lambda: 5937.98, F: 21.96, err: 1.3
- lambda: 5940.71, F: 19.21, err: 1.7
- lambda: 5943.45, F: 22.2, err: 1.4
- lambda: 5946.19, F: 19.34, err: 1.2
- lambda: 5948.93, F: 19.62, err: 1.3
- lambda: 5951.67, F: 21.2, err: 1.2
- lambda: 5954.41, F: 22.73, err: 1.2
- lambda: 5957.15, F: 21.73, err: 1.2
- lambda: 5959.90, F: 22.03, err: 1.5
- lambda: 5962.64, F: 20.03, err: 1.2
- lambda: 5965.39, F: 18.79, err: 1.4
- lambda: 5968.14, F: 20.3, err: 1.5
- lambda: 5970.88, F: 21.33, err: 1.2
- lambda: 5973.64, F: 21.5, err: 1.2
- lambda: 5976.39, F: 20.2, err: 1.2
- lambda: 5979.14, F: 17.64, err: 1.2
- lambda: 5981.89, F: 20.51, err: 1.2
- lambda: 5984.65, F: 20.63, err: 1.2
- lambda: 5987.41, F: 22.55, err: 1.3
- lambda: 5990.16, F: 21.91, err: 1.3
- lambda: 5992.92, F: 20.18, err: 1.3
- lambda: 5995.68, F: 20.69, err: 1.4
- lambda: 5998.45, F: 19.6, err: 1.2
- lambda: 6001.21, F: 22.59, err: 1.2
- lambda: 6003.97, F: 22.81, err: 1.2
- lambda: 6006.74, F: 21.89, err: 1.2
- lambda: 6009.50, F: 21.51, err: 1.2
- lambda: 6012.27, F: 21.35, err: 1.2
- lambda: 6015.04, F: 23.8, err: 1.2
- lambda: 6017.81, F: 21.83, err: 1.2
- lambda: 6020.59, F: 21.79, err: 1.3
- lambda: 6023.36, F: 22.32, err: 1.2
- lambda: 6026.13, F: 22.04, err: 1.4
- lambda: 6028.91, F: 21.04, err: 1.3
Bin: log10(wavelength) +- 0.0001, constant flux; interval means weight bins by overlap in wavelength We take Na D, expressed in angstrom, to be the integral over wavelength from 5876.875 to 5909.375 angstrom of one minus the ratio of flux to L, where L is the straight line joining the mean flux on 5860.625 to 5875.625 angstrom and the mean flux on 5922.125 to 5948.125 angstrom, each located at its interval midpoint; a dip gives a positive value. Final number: 3.5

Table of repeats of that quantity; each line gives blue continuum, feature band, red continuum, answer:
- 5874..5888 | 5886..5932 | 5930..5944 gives 0.7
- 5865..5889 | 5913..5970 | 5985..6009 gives 0.6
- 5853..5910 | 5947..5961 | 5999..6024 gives 0.1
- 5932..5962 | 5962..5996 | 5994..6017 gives 1.6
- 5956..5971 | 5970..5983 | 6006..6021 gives 0.5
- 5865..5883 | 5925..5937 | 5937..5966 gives -0.5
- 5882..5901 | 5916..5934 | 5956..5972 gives -1.7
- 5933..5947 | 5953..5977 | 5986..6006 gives 0.3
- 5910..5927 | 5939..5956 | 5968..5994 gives 0.2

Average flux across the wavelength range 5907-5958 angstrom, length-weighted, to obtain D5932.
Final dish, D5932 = 21.3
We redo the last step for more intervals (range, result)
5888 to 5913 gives 19.8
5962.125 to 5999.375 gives 20.4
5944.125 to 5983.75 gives 20.5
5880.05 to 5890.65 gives 19.2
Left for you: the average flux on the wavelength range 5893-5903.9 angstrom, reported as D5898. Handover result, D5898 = 19.5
